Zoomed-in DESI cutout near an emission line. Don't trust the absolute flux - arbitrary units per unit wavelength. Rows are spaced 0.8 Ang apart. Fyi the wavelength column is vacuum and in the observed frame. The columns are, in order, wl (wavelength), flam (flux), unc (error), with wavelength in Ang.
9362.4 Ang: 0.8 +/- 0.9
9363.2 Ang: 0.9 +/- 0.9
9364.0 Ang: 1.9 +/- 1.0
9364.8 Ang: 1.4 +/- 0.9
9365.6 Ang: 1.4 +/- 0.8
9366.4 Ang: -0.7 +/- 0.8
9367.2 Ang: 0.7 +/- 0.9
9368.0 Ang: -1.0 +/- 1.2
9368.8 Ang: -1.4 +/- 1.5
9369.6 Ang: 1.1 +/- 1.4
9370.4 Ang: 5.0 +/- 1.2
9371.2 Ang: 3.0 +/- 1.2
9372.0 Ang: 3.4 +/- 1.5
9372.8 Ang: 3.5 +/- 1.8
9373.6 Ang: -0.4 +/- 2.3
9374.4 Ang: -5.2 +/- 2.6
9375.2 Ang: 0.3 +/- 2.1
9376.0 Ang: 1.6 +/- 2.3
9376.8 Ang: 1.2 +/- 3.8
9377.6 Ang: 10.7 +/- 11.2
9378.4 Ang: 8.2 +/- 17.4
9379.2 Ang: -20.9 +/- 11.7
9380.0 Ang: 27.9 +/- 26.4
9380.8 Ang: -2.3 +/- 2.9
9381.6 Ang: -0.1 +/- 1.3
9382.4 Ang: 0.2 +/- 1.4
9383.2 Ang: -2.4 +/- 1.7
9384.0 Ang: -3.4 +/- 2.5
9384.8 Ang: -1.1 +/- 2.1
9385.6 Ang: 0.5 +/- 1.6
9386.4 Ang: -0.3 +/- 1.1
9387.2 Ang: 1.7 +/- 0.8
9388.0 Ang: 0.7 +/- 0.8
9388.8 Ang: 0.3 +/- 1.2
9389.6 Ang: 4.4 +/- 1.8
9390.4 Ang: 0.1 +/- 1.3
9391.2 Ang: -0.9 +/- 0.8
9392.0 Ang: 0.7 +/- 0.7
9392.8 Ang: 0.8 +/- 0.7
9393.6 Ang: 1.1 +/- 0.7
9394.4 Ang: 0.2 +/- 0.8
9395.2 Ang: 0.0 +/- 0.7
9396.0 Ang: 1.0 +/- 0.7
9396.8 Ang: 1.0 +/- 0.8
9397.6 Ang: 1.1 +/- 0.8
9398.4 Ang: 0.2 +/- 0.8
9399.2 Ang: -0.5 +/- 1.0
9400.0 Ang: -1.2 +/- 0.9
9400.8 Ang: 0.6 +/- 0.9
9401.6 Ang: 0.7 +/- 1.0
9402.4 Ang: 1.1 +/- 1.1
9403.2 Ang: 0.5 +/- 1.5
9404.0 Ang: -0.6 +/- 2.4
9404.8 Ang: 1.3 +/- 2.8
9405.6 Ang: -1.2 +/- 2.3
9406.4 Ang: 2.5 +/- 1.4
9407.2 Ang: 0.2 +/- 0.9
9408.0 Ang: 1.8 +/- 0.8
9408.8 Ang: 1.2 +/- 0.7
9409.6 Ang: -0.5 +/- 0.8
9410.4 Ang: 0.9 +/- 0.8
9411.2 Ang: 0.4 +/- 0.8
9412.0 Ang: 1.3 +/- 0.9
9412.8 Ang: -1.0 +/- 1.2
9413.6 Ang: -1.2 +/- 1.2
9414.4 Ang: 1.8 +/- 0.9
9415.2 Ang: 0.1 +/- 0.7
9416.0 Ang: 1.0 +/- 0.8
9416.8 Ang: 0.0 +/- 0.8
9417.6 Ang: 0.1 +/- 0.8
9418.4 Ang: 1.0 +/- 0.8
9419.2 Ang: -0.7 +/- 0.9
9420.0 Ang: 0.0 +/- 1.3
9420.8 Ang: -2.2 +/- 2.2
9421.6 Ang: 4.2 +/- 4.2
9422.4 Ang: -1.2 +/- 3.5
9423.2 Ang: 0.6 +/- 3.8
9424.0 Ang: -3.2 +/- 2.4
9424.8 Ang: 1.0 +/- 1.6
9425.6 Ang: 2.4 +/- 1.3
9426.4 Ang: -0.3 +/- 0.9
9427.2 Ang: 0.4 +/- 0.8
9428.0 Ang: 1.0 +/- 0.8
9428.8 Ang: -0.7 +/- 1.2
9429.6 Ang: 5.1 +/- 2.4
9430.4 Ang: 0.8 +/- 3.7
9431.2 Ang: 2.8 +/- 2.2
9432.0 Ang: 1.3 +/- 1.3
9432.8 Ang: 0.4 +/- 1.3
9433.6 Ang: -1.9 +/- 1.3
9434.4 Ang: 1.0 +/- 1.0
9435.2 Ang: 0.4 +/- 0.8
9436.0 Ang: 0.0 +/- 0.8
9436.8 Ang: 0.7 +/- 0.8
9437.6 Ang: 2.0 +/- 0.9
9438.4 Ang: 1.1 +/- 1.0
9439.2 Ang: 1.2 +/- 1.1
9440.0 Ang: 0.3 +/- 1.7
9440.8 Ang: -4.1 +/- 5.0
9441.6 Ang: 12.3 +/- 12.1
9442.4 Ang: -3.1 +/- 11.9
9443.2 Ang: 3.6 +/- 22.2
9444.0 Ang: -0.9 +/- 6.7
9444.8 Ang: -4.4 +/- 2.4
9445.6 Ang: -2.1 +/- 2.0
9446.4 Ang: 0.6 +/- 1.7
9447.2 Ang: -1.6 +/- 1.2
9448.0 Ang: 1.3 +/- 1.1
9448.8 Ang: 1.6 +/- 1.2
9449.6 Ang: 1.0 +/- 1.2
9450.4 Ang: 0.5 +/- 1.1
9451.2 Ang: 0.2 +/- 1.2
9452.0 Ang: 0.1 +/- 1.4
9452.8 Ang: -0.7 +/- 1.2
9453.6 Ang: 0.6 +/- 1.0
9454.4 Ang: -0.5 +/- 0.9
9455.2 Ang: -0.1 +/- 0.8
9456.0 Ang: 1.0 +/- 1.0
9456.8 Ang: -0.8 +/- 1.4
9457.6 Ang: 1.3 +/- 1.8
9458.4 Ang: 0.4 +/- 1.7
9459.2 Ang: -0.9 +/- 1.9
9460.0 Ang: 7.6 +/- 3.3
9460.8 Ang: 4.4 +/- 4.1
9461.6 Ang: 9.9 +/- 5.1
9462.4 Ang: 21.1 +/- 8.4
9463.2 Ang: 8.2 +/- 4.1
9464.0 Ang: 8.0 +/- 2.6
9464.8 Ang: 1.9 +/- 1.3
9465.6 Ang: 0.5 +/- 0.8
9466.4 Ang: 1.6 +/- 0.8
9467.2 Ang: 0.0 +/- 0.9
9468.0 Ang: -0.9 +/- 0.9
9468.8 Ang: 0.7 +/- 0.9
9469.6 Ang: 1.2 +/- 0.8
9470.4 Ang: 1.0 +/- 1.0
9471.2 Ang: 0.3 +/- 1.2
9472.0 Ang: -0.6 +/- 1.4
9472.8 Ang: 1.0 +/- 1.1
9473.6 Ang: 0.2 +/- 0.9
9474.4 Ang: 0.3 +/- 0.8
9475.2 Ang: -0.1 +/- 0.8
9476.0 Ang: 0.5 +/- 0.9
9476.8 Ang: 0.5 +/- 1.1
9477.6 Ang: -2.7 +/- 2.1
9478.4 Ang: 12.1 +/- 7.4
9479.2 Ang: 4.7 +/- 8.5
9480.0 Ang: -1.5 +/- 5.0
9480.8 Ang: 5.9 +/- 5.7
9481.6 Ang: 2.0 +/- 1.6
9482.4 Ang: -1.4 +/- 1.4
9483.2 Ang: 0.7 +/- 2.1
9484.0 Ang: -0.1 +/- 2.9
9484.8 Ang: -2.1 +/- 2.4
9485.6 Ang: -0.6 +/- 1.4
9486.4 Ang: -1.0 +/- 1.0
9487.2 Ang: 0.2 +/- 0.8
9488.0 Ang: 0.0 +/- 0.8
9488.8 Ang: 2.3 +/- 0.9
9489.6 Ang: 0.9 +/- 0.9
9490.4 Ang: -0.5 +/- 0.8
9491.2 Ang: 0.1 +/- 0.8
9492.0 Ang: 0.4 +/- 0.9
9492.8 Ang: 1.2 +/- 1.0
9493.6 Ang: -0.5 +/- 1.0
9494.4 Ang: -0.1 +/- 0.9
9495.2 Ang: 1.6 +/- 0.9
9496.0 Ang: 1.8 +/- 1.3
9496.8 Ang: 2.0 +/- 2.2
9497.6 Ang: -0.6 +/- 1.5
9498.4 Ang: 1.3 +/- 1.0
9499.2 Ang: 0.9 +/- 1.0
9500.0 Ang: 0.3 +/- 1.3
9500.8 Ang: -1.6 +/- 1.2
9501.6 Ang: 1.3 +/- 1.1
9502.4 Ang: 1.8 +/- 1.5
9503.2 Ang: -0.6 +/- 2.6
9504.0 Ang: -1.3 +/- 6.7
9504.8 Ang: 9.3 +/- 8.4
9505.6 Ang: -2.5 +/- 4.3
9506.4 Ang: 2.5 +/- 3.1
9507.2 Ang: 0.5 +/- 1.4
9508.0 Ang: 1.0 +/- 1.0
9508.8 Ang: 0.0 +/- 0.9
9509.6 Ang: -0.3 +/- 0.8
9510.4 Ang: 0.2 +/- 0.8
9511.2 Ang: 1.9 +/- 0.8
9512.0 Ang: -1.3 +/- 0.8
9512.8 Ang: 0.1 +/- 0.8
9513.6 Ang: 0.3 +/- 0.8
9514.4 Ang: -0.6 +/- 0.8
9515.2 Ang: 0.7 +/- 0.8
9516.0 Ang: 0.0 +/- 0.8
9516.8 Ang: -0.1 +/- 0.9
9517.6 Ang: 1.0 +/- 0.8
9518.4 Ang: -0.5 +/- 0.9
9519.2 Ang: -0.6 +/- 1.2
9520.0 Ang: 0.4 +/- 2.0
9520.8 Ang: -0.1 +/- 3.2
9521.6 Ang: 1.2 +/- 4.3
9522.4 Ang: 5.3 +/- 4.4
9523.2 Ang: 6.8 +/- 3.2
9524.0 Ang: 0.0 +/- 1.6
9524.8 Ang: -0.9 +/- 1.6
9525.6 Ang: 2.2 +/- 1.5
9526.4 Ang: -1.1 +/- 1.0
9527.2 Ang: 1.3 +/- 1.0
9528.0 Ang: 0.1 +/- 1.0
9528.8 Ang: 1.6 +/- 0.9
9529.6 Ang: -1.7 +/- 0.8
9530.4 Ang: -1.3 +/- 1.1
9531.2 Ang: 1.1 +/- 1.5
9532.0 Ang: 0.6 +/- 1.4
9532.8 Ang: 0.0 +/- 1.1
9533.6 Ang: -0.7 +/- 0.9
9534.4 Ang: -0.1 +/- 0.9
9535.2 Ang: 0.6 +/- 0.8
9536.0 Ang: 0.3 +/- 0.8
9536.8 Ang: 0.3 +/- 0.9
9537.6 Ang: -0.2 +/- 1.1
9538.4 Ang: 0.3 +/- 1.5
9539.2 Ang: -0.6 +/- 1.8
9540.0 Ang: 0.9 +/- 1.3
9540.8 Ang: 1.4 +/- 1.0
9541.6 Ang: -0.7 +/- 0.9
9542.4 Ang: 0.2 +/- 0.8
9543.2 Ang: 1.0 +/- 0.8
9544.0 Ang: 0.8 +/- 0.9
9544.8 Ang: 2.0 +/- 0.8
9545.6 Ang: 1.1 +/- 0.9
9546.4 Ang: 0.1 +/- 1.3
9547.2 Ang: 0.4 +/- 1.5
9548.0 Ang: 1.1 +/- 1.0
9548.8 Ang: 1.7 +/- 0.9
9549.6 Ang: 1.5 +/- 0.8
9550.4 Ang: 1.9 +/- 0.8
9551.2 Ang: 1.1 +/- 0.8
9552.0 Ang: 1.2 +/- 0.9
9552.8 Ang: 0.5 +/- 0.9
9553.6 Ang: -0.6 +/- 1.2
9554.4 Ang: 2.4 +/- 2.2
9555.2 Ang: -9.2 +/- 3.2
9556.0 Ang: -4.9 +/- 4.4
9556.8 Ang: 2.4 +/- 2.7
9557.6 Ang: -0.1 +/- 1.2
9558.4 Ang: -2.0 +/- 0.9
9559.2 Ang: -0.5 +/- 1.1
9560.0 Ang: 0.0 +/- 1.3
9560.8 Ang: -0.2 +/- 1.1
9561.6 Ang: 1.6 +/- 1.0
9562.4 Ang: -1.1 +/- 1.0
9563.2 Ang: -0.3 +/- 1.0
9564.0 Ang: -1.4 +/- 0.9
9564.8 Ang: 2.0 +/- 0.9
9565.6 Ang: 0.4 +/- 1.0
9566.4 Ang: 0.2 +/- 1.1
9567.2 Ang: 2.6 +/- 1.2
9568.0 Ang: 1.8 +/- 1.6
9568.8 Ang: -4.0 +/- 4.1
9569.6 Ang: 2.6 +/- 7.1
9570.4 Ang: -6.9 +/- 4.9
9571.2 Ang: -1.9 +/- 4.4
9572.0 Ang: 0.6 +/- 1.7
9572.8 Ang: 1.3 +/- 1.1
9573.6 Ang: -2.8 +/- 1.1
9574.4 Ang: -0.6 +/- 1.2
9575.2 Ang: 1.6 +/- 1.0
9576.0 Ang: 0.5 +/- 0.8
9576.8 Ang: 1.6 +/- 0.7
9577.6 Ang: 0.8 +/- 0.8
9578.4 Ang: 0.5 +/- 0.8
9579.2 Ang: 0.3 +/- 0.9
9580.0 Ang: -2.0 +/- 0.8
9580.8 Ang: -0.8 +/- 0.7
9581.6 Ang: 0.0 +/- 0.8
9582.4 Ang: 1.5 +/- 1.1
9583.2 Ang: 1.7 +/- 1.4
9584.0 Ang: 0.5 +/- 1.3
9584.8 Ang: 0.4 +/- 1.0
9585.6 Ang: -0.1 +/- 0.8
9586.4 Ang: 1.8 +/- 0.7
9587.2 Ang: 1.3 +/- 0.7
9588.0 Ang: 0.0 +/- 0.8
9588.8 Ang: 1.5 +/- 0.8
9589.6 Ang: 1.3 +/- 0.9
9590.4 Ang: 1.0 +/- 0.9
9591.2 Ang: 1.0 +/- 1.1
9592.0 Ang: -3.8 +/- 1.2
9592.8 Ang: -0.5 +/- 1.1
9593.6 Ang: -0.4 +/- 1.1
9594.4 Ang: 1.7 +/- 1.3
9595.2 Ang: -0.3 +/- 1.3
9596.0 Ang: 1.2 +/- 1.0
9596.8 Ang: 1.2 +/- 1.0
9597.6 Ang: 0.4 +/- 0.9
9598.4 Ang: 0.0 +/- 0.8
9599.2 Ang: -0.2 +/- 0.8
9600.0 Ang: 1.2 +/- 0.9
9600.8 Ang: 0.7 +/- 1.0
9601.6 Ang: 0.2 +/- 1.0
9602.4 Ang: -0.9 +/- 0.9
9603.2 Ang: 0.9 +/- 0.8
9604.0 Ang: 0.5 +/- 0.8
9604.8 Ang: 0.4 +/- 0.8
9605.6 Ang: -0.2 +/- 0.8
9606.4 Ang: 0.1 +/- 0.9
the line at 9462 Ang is [O III] 5007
